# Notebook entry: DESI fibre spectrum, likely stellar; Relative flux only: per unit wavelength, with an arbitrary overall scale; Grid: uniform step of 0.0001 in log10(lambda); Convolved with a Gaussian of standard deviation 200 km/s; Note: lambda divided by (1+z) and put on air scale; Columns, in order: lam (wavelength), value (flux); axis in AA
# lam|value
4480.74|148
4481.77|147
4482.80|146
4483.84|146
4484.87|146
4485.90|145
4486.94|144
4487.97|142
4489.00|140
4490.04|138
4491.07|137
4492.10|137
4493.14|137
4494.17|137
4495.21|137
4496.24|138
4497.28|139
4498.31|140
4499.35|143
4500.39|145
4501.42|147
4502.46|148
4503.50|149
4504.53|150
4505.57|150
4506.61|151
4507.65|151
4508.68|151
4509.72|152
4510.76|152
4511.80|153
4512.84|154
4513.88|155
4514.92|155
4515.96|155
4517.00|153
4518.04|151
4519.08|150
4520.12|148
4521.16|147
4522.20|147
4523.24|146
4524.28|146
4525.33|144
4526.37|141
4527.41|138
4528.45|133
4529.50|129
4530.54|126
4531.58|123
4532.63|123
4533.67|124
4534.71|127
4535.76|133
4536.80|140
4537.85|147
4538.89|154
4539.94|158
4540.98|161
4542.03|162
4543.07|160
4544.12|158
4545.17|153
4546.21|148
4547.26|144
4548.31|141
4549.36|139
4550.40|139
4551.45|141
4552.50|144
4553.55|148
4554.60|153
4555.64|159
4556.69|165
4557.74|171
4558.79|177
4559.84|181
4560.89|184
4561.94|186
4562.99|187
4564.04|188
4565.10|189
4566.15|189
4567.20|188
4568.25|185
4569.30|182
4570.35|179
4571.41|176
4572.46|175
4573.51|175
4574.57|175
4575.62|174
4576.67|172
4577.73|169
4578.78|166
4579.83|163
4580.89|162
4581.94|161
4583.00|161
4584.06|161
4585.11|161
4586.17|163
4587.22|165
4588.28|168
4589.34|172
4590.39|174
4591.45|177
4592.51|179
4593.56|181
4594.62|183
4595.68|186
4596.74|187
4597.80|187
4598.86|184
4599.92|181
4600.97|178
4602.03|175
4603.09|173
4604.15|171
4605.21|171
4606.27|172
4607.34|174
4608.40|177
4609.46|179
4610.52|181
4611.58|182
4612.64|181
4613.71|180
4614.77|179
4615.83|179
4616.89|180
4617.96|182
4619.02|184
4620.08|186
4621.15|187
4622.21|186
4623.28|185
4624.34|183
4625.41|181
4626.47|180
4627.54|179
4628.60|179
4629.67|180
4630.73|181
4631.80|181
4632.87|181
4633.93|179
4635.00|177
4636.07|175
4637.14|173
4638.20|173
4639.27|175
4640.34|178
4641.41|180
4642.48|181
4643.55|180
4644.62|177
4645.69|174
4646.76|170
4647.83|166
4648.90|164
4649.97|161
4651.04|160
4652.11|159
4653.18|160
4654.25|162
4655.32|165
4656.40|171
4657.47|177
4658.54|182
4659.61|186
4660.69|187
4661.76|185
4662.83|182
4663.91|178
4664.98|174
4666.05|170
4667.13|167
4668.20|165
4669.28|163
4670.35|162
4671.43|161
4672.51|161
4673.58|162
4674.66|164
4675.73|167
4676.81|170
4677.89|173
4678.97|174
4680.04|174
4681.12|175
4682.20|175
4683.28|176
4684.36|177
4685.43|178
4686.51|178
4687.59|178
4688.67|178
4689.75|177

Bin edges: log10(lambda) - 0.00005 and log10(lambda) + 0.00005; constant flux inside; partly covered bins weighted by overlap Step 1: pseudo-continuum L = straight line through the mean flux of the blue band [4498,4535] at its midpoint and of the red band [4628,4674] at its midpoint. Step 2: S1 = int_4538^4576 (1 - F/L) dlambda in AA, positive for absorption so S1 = -3.2 AA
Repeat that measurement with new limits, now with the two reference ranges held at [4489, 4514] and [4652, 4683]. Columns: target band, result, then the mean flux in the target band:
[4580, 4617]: -3.4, 175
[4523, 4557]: 1.7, 144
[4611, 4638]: -2.7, 181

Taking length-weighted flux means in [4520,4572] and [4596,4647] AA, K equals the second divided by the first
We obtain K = 1.2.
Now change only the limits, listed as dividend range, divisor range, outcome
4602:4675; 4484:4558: 1.20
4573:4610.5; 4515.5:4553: 1.21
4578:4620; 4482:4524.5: 1.20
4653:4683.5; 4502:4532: 1.17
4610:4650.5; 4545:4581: 1.06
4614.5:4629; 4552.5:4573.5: 1.04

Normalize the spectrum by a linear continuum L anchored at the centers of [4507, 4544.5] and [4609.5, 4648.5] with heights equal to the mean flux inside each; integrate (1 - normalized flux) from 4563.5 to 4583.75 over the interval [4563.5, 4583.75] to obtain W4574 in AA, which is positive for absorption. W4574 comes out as -1.7 AA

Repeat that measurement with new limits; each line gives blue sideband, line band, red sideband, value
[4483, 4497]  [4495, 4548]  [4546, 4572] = 2.37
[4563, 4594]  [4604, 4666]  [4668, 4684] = -2.26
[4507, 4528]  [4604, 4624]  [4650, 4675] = -2.11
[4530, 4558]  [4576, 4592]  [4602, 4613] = -0.16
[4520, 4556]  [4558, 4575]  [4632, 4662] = -3.46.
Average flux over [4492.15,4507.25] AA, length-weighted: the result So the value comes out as 143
